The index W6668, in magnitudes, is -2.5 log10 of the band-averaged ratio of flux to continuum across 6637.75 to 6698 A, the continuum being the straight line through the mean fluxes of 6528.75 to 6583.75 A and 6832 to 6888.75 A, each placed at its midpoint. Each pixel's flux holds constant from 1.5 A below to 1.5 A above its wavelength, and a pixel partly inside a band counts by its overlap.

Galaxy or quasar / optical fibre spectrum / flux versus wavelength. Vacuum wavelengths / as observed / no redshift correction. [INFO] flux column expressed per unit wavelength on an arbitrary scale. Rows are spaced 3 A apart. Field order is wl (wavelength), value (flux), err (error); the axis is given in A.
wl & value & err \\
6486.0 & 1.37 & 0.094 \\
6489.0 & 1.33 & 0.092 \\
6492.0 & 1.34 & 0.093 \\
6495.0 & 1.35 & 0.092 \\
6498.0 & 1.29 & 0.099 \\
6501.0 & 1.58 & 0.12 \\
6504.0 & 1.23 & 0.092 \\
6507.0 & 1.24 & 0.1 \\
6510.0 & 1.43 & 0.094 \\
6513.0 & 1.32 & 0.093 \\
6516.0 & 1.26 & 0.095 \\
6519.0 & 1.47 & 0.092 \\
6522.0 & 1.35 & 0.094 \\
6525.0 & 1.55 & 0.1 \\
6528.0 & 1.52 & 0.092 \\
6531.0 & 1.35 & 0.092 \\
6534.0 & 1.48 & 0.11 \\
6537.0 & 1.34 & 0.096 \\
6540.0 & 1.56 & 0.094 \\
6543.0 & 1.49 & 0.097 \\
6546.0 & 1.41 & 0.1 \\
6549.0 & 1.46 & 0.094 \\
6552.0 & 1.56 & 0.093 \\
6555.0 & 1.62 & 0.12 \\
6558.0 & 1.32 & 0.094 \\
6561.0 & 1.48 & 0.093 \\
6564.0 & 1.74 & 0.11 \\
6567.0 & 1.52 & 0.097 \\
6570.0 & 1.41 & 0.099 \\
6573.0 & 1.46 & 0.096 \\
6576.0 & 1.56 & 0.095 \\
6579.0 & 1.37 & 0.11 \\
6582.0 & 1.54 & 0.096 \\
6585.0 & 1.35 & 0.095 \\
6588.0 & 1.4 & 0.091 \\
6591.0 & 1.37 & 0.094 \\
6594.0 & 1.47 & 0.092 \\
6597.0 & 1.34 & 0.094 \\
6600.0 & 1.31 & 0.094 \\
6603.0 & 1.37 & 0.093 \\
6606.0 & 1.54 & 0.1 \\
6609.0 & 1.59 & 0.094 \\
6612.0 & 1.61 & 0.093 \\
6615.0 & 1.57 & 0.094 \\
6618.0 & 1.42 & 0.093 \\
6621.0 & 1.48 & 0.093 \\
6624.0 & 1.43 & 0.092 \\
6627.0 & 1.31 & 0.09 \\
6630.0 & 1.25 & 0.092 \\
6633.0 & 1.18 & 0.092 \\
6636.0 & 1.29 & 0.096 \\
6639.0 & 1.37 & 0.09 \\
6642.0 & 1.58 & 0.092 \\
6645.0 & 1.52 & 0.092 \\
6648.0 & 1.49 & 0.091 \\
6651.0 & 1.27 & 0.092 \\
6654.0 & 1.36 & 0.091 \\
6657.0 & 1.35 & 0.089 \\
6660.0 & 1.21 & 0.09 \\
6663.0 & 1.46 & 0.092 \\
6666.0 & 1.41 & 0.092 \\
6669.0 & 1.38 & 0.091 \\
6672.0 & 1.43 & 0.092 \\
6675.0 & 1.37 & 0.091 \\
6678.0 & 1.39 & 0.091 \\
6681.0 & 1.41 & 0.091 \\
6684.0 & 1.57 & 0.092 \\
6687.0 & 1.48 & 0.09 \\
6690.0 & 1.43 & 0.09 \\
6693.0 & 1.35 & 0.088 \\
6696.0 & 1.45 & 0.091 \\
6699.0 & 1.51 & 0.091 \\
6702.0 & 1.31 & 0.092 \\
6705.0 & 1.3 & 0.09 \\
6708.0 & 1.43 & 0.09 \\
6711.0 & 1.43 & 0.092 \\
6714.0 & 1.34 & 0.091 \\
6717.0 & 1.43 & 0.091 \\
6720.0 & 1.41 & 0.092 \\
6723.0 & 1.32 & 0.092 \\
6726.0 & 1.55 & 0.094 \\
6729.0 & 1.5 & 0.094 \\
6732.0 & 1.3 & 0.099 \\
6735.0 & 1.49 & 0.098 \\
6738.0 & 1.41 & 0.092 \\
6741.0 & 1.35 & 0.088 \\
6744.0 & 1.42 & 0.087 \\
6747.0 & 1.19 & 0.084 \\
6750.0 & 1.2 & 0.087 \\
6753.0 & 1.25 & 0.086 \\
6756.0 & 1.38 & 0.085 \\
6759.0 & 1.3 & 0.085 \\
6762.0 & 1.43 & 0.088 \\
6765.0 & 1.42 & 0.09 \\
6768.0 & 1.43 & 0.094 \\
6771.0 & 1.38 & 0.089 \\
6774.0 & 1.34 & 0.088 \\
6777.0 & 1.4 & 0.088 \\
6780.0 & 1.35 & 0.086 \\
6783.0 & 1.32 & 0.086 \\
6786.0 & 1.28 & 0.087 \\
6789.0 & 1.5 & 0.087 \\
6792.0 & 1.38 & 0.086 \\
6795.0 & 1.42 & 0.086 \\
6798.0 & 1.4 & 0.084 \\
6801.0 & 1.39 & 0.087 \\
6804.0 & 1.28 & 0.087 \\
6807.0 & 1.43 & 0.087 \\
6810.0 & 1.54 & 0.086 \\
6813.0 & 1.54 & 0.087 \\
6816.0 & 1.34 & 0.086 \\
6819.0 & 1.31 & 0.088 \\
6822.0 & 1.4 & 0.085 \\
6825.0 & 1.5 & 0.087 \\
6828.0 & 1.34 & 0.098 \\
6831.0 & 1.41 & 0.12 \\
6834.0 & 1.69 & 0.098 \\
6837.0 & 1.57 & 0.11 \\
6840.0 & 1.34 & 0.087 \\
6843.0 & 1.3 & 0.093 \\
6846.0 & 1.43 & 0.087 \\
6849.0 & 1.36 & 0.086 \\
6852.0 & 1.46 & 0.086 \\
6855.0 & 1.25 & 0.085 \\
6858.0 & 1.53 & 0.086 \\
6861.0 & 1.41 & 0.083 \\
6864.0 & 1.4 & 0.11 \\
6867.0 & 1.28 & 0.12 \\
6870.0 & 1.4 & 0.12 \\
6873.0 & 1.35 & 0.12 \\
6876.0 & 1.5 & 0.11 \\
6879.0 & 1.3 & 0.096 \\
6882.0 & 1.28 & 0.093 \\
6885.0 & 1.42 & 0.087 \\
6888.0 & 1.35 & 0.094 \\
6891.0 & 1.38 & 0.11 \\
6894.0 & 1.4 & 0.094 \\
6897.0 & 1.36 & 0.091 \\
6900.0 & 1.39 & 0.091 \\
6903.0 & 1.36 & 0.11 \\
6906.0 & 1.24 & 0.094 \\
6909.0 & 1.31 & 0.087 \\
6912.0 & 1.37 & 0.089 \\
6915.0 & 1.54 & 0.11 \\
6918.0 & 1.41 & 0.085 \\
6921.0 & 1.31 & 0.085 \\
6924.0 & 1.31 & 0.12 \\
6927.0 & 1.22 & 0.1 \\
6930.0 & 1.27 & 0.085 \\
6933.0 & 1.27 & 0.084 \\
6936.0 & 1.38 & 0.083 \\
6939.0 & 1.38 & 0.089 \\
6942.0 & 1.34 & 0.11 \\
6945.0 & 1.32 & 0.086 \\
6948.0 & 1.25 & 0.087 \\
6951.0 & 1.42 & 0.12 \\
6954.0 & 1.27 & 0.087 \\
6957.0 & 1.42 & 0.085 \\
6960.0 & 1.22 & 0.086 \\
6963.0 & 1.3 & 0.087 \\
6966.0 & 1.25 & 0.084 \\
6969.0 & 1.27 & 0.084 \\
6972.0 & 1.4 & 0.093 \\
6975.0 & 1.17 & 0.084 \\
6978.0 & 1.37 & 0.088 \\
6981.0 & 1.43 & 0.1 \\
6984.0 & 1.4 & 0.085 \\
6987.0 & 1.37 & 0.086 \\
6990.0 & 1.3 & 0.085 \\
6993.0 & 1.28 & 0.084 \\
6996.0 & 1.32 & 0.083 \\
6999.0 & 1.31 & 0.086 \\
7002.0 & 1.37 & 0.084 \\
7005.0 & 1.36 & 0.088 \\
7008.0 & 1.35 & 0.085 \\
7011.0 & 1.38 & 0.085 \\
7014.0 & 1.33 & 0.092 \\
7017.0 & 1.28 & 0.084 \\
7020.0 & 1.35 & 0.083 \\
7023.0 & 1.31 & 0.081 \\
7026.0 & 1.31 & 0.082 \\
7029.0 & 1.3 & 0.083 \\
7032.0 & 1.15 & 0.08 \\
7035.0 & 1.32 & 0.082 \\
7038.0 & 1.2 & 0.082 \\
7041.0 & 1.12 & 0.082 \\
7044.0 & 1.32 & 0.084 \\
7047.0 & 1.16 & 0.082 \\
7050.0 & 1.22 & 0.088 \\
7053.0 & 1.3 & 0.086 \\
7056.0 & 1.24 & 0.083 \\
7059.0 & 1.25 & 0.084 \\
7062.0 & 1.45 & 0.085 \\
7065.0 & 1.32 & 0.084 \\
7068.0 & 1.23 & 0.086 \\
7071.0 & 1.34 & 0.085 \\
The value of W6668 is 0.03 mag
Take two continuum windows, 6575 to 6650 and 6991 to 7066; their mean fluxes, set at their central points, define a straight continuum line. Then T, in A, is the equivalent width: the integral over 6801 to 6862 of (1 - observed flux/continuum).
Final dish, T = -2.9 A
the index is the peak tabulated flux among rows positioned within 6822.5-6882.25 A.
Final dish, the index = 1.69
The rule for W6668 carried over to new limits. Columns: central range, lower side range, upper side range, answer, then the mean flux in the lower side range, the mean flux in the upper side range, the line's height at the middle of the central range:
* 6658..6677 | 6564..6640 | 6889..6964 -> 0.03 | 1.43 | 1.34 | 1.41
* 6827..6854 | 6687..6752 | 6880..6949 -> -0.06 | 1.39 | 1.34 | 1.36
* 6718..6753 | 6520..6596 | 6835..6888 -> 0.04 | 1.47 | 1.39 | 1.42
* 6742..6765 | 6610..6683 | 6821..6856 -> 0.08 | 1.4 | 1.42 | 1.41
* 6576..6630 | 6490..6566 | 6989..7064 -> -0.02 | 1.43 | 1.29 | 1.41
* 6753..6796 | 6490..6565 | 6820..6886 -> 0.03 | 1.43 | 1.4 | 1.41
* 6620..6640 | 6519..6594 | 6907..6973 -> 0.09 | 1.47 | 1.33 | 1.44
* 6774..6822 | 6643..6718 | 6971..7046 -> -0.02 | 1.4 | 1.31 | 1.37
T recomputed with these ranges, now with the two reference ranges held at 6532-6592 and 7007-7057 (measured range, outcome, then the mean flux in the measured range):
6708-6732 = -0.2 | 1.42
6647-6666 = 1.0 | 1.36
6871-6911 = -0.8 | 1.36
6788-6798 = -0.4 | 1.42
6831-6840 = -1.3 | 1.55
